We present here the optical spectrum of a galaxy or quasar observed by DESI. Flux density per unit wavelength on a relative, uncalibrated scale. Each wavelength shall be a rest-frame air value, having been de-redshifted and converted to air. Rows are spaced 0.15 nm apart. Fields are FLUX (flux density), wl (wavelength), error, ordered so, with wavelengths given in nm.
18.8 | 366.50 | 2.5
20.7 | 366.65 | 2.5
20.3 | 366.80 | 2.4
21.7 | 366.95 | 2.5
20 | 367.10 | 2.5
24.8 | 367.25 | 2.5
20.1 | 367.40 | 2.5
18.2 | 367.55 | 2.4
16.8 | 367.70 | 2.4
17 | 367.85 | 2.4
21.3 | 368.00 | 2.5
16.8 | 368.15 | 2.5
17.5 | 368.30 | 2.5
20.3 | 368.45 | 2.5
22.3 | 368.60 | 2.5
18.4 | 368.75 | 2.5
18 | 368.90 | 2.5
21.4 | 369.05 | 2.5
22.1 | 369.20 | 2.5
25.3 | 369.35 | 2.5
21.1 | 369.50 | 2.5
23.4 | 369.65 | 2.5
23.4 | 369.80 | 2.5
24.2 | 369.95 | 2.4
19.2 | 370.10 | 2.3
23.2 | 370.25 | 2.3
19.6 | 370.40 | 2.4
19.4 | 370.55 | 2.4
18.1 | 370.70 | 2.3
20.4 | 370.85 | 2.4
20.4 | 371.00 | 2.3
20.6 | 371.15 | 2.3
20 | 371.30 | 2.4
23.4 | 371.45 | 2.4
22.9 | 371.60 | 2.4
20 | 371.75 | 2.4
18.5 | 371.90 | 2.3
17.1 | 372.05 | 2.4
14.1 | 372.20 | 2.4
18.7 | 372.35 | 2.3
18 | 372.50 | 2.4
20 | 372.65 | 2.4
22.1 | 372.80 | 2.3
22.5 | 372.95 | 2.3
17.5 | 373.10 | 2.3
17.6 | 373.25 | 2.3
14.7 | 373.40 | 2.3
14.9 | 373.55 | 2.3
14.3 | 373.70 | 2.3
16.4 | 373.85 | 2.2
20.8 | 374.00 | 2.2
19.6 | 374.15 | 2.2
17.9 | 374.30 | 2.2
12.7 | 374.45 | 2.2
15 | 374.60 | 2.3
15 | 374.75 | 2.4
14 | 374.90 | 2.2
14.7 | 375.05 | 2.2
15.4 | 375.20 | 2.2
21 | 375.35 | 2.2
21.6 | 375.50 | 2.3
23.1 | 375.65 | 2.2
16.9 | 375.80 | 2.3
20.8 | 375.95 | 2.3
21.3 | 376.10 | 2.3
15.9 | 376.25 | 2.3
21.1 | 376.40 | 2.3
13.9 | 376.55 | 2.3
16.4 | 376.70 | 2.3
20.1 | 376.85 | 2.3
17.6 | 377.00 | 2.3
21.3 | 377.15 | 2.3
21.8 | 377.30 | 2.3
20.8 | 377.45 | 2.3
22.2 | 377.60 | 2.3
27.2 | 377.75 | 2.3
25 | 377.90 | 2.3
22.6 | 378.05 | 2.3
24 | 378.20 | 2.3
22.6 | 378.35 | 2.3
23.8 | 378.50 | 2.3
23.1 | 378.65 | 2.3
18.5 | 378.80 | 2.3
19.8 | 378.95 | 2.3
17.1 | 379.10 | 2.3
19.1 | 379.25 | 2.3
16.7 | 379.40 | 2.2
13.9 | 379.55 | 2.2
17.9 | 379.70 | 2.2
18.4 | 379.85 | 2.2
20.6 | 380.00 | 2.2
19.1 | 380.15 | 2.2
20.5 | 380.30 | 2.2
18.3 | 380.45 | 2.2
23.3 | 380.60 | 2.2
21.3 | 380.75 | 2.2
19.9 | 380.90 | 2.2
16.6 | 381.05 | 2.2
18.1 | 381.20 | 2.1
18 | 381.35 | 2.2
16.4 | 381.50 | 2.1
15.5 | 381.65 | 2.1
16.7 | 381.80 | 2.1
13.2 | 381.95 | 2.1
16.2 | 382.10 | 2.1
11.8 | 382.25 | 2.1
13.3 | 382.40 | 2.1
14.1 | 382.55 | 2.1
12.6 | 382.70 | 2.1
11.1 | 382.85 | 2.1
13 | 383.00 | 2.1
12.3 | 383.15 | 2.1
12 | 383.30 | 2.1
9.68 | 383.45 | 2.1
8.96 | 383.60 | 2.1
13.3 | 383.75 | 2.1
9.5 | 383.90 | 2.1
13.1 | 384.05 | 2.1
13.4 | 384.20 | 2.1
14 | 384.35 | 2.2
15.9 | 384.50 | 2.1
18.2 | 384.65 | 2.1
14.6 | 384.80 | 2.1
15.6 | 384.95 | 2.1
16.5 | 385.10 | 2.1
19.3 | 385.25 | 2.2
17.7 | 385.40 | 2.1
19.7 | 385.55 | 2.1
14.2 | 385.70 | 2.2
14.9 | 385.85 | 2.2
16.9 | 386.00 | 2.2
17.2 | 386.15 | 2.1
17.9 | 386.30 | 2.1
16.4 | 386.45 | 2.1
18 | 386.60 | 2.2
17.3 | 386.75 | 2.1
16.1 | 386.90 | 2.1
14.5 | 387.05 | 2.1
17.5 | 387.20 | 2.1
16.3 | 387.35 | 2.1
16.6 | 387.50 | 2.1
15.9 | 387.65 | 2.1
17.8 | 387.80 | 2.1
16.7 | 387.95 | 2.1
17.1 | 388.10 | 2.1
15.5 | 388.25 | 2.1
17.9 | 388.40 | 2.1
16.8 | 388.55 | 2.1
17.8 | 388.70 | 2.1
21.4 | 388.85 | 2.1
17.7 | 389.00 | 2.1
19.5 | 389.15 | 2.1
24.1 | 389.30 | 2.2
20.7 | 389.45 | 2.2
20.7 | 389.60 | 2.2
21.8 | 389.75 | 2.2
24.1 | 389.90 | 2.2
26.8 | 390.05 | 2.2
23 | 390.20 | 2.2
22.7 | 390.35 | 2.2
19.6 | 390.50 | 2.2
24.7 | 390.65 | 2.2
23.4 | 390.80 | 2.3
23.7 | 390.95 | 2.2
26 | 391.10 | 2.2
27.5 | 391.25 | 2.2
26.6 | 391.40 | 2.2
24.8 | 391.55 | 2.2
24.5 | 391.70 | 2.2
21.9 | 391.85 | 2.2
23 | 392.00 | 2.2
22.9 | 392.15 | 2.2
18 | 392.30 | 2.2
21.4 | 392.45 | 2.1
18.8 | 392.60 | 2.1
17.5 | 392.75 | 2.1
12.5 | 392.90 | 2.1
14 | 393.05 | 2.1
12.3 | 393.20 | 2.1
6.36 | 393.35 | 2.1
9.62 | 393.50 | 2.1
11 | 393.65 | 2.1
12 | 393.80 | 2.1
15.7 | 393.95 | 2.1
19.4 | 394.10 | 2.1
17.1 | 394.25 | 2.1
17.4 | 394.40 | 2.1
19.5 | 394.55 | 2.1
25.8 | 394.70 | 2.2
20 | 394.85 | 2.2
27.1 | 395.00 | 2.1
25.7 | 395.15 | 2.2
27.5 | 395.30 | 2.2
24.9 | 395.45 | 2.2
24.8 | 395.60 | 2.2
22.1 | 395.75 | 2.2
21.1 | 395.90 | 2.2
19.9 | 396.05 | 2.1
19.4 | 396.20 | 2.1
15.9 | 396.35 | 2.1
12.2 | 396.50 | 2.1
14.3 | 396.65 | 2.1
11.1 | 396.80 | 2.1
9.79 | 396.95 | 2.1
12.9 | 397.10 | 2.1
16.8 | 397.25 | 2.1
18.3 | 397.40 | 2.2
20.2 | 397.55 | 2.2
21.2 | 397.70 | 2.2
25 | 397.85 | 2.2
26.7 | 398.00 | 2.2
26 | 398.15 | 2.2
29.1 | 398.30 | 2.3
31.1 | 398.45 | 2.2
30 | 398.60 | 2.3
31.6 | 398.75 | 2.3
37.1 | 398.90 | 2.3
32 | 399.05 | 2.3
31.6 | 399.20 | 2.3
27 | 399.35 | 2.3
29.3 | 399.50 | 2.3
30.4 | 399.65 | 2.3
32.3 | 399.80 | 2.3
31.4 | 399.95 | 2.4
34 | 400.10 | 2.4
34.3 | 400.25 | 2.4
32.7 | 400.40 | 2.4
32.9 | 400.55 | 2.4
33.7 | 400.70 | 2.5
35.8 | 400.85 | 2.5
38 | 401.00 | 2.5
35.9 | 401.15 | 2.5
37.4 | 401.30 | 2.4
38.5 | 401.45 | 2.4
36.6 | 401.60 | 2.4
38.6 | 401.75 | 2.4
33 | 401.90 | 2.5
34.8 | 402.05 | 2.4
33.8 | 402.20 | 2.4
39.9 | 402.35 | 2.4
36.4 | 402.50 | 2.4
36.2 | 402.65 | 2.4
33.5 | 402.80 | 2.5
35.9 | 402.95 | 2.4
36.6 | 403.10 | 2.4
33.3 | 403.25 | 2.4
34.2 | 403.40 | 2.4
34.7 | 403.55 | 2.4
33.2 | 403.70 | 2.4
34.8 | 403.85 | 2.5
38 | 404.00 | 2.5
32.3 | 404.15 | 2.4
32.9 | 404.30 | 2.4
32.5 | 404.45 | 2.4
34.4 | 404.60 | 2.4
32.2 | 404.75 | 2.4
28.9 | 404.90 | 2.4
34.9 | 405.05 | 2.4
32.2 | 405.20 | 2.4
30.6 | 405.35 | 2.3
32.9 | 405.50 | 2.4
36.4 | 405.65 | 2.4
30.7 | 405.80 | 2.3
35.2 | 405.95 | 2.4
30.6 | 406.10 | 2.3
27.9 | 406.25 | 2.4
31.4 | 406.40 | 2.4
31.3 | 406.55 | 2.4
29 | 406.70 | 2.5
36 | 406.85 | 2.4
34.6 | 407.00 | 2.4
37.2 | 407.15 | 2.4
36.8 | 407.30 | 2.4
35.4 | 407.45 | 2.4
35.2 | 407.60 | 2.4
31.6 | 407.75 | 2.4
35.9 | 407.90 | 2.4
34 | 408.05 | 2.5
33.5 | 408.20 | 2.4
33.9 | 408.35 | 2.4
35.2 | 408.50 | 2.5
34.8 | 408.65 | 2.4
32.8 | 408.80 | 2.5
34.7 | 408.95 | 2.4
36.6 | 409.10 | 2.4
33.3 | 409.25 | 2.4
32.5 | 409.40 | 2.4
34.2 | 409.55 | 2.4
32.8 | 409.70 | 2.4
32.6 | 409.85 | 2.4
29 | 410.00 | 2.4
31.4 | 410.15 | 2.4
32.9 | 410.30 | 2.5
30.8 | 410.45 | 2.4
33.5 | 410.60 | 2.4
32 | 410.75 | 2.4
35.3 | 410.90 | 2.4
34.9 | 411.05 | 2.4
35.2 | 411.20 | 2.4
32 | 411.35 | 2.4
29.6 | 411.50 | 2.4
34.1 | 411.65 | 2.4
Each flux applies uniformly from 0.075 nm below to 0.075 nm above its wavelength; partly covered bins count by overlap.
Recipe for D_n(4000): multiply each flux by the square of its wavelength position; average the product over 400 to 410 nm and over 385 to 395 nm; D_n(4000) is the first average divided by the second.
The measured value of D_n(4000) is 1.95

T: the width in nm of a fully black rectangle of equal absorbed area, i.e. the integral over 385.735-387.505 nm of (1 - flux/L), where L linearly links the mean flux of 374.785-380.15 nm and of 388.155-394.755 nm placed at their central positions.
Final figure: 0.28 nm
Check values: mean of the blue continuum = 19.7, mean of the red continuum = 19.7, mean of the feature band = 16.6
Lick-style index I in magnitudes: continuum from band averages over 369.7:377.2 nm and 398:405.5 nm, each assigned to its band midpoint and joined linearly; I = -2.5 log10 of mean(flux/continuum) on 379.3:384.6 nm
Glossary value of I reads 0.44 mag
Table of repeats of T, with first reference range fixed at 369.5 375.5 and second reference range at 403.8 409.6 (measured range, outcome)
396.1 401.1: 0.66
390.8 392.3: 0.16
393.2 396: 0.92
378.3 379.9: 0.18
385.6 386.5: 0.30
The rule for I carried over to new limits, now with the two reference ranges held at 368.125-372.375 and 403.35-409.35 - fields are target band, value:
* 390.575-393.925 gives 0.425 mag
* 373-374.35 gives 0.252 mag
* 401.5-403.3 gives -0.118 mag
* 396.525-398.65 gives 0.425 mag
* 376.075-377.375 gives 0.212 mag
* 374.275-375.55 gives 0.338 mag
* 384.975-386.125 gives 0.462 mag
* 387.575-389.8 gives 0.403 mag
